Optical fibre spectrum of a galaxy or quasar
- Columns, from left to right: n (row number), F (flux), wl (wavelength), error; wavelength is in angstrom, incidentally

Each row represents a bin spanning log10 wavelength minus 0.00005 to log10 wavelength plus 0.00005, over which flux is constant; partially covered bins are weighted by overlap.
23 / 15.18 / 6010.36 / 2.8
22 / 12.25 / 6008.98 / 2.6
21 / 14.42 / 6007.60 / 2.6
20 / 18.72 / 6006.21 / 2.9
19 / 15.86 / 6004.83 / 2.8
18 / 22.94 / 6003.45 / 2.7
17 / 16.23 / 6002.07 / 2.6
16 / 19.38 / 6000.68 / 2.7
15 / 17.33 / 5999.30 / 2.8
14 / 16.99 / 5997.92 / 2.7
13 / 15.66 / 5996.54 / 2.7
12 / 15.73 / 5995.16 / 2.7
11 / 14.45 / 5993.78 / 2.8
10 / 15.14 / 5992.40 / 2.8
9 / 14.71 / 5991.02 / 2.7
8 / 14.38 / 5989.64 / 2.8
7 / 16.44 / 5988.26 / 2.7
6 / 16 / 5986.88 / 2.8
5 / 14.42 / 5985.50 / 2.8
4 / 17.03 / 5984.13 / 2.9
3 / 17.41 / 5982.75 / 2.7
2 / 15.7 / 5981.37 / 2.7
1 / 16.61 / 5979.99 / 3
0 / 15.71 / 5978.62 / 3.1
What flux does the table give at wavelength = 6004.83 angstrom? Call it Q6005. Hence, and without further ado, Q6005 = 15.86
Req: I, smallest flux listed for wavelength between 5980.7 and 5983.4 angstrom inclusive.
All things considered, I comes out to 15.7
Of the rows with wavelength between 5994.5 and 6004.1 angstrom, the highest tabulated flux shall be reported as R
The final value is 22.94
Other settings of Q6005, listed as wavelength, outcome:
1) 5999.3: 17.33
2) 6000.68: 19.38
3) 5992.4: 15.14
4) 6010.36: 15.18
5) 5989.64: 14.38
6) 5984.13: 17.03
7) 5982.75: 17.41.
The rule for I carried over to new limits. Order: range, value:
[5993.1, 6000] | 14.45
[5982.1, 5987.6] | 14.42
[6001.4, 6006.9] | 15.86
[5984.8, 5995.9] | 14.38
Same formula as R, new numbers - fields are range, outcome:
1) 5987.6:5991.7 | 16.44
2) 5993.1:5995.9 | 15.73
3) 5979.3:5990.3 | 17.41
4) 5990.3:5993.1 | 15.14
